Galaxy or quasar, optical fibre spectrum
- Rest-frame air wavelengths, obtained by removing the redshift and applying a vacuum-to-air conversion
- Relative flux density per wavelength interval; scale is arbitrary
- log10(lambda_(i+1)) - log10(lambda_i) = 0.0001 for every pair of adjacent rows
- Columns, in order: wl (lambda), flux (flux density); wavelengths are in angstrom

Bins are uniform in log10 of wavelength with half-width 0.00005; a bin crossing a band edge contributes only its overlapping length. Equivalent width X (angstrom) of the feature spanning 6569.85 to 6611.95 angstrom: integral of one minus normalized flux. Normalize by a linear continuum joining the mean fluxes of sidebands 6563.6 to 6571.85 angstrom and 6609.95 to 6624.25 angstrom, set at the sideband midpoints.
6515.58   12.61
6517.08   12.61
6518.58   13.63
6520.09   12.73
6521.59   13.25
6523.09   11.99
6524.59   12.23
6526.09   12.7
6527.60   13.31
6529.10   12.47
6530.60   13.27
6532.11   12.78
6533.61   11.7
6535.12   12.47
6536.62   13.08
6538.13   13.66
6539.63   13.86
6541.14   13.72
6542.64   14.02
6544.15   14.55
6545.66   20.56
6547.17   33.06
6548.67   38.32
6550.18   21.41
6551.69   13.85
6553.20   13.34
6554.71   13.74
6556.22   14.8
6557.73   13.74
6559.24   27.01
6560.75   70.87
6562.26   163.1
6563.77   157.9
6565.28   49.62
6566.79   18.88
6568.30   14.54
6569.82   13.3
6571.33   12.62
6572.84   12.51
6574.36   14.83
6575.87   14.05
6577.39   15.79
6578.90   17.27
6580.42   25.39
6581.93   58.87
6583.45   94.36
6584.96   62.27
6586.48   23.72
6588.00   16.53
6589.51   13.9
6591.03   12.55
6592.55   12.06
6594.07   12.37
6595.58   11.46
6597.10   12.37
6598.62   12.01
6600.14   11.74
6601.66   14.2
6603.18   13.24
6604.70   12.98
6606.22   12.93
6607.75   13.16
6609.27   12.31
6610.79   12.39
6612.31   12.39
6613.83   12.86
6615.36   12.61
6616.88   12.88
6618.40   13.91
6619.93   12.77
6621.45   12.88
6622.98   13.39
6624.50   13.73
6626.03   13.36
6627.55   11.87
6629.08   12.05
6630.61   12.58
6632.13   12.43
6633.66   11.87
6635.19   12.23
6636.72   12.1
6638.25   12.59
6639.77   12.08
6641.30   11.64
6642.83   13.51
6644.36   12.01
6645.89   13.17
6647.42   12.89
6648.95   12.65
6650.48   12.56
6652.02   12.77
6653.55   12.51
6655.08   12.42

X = 9.2 angstrom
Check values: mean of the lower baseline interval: 37.3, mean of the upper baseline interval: 12.9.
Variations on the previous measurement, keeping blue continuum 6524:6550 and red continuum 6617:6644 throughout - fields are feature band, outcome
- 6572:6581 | -1.01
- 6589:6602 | 1.48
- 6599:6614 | 0.88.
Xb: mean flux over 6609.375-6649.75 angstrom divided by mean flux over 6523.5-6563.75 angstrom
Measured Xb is 0.48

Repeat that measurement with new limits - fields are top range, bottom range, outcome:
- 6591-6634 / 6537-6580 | 0.42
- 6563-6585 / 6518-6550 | 2.43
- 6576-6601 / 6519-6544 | 1.96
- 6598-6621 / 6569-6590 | 0.45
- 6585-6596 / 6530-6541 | 1.37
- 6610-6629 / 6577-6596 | 0.44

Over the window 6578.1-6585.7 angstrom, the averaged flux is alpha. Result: 51.4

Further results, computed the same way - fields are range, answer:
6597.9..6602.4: 12.6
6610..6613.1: 12.4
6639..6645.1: 12.3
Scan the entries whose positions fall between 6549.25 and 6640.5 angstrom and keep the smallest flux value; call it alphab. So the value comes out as 11.46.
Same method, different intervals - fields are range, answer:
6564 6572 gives 12.62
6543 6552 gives 13.85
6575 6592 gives 12.55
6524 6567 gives 11.7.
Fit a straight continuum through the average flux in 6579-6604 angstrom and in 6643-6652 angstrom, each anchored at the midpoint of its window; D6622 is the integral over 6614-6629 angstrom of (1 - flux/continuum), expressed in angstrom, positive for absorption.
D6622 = 4.4 angstrom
